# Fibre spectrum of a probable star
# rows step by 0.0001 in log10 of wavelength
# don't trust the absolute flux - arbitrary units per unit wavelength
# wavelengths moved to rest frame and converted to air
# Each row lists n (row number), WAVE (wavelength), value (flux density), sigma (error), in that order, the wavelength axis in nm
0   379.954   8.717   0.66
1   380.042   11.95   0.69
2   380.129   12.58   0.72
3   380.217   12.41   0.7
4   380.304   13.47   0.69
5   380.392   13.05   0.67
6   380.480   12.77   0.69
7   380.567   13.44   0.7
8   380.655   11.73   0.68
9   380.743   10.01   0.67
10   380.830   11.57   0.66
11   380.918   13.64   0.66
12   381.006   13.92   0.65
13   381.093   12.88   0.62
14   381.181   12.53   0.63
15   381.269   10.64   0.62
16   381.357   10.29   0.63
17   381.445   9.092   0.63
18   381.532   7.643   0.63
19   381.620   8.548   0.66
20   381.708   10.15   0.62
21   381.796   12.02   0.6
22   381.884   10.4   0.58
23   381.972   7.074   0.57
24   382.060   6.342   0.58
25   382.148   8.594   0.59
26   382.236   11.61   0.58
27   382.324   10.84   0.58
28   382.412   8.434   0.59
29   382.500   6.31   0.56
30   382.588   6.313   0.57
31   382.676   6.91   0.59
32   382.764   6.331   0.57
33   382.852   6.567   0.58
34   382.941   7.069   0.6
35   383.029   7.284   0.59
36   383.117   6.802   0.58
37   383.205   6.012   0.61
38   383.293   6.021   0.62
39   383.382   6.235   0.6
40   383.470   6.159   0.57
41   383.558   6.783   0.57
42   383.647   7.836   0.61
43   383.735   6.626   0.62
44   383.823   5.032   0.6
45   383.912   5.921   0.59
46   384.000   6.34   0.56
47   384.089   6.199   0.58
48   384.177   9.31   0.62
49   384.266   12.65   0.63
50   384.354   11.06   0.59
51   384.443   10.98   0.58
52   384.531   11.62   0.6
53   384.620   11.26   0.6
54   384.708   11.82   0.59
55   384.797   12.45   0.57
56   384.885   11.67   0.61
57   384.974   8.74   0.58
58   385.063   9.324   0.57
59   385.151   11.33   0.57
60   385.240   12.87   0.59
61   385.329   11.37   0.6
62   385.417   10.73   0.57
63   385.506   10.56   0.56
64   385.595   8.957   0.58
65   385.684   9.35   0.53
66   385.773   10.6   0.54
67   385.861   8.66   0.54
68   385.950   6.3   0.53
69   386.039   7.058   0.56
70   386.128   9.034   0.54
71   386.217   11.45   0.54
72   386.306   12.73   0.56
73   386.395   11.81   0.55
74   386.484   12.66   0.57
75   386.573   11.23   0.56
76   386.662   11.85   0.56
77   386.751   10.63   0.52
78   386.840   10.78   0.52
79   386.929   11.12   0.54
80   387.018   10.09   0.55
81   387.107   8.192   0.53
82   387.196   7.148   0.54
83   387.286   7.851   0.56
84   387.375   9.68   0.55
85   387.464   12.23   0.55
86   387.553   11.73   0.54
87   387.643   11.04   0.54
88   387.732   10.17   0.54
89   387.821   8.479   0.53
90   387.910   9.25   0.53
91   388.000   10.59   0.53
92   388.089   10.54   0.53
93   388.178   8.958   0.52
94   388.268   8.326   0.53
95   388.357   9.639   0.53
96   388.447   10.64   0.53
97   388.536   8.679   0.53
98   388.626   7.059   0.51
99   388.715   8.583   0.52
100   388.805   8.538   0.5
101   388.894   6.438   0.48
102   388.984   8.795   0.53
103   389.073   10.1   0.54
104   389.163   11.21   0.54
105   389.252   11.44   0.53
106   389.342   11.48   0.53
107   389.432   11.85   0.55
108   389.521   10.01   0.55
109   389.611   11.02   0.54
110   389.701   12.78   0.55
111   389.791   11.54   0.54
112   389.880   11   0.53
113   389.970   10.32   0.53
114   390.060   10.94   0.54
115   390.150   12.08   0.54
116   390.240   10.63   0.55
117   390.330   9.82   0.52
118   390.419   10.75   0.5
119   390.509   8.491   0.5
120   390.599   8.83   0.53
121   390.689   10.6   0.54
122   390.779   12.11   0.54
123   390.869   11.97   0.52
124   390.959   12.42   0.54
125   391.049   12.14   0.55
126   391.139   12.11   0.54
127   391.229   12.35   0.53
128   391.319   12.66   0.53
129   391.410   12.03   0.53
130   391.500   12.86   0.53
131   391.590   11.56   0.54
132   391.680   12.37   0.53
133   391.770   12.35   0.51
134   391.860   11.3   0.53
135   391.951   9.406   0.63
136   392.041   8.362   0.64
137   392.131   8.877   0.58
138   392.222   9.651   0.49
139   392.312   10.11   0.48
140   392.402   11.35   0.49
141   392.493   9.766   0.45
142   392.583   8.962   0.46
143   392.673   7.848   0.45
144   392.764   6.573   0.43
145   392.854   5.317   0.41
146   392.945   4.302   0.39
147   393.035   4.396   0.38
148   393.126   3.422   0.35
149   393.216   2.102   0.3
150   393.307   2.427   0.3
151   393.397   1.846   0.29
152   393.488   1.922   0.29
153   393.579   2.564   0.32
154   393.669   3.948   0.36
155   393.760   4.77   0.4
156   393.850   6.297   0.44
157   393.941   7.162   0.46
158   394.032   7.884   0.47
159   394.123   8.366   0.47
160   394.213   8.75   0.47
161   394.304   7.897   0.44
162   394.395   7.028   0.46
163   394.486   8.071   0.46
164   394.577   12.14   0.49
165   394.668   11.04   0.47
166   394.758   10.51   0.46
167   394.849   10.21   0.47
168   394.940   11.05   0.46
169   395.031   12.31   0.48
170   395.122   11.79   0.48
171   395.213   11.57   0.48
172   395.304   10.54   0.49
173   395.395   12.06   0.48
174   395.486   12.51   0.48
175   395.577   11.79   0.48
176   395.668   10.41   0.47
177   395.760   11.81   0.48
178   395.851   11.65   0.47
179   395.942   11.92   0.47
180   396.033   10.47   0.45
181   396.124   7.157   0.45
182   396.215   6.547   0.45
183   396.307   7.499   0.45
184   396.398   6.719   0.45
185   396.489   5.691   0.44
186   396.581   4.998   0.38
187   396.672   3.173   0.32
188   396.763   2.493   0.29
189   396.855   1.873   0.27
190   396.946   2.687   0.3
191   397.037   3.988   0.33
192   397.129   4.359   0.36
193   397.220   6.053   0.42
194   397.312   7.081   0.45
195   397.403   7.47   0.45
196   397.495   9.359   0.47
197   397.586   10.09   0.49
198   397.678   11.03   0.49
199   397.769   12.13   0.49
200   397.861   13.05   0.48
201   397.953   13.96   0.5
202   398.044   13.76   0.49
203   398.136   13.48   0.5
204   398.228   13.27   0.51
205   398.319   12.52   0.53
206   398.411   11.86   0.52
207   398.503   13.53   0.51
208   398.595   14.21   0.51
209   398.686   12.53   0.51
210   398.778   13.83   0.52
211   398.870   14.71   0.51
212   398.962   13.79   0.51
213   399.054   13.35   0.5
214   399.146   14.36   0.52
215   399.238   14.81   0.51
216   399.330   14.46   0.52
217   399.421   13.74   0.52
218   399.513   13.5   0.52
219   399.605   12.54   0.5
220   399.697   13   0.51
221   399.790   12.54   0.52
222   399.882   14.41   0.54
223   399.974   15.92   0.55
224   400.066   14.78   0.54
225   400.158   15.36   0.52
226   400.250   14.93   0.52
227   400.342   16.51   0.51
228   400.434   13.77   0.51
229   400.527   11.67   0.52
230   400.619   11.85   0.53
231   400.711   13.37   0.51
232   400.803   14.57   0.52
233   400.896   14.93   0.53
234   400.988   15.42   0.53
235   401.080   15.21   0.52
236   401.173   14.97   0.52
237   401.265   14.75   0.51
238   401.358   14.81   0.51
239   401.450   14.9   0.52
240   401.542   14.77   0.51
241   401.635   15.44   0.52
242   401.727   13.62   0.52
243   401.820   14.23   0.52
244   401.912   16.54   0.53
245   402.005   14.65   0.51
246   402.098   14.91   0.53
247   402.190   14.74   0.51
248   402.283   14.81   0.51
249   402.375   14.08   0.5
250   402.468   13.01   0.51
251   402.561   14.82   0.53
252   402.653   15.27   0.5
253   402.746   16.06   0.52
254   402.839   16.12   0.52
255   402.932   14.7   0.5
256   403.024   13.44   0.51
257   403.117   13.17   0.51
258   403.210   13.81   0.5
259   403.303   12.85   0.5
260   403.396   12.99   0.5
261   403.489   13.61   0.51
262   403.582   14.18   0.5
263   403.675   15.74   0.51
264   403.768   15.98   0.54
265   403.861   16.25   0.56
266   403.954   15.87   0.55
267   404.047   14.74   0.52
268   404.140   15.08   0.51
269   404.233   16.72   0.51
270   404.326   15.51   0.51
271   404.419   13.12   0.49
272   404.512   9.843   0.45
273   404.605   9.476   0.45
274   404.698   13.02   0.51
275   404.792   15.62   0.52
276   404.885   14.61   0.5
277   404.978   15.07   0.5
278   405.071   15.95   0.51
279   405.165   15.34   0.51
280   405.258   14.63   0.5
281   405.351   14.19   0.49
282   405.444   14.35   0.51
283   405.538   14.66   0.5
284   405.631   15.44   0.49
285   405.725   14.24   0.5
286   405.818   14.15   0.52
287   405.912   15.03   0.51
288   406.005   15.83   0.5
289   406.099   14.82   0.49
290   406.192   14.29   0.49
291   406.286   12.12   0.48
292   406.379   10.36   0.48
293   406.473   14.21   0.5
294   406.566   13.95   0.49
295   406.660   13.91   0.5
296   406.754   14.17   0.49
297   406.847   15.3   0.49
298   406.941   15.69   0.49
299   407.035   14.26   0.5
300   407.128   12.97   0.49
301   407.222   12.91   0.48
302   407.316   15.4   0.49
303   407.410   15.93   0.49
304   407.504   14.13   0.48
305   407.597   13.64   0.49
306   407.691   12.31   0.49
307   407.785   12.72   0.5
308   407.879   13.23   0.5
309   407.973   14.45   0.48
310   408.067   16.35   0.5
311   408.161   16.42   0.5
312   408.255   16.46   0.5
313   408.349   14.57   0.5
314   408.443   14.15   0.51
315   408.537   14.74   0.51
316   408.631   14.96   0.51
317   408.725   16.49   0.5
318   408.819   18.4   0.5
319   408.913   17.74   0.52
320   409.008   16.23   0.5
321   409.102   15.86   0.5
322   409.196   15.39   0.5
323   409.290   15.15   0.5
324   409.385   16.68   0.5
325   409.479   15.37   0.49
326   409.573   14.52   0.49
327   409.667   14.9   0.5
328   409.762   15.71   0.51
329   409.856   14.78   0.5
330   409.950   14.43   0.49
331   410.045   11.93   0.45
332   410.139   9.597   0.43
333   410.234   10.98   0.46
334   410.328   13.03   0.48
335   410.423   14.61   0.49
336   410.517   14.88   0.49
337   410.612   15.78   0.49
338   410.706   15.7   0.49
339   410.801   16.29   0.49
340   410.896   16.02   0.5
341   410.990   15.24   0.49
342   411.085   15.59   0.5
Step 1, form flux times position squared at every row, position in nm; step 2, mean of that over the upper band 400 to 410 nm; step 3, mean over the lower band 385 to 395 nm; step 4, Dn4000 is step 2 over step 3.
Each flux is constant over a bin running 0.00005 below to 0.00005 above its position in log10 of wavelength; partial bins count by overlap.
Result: 1.67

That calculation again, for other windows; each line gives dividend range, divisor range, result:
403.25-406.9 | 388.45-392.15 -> 1.44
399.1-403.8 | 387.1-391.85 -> 1.46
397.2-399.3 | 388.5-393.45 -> 1.34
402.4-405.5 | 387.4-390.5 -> 1.53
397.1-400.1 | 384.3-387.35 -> 1.28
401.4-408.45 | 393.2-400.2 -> 1.53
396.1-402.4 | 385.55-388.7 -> 1.30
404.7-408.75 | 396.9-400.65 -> 1.23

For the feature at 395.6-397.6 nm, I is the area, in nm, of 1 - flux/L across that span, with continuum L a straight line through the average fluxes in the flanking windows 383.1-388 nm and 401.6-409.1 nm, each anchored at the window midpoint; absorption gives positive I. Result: 0.867 nm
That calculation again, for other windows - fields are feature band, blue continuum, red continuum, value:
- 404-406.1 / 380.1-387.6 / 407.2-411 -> -0.06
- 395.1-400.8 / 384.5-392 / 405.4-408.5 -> 0.65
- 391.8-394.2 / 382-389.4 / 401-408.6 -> 0.99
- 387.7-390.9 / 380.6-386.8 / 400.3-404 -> 0.27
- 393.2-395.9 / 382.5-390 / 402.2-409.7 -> 0.74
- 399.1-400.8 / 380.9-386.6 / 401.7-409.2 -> -0.10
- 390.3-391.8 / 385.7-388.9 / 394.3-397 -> -0.35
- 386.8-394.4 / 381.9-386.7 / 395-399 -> 0.18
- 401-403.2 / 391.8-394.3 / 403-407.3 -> -0.44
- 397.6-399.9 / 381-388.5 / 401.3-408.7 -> -0.08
